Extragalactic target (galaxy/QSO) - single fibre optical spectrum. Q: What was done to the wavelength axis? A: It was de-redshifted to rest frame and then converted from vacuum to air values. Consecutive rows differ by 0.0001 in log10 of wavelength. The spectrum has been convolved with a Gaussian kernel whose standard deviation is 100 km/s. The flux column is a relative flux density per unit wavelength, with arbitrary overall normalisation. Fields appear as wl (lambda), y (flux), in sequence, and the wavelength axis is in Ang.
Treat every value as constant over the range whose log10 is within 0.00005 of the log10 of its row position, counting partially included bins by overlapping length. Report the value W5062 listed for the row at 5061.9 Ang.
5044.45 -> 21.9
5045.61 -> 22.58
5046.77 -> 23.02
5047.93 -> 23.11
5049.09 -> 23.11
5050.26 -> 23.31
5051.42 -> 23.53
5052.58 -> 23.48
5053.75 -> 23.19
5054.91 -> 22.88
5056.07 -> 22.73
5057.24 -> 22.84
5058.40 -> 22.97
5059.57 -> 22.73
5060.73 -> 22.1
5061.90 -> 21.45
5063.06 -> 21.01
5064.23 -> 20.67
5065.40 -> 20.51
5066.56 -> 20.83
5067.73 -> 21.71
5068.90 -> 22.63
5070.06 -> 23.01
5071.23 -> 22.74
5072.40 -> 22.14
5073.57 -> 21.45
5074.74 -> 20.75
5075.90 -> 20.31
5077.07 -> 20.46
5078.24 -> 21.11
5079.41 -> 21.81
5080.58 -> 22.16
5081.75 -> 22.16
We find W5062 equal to 21.45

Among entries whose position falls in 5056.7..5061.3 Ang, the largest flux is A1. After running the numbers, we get 22.97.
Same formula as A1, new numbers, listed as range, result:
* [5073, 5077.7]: 21.45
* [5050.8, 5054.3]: 23.53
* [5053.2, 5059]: 23.19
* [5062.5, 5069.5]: 22.63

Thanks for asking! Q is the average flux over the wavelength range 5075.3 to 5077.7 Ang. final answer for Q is 20.5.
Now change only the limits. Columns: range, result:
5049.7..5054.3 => 23.4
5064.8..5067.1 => 20.7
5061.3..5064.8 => 21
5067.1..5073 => 22.4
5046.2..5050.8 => 23.1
